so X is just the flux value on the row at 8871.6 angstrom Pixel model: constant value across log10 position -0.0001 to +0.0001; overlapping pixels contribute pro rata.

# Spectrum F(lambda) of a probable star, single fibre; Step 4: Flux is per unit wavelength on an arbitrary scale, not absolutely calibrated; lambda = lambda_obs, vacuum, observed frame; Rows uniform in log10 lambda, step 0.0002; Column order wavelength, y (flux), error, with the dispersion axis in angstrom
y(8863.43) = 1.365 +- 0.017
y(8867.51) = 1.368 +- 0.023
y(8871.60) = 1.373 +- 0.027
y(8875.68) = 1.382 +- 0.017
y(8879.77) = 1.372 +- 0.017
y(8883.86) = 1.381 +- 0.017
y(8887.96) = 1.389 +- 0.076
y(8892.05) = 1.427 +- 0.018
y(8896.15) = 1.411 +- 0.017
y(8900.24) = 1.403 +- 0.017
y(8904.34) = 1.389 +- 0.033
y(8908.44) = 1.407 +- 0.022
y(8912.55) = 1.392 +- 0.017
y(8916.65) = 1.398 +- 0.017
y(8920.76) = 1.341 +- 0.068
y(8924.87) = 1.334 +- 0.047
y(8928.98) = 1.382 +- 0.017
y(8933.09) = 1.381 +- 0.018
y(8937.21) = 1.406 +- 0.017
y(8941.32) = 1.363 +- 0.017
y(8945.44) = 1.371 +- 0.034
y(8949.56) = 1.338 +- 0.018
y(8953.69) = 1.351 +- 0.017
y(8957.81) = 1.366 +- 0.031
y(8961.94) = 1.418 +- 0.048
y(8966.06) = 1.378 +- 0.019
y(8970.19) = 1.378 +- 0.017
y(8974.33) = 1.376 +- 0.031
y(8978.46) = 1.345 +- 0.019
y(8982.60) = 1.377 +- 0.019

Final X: 1.373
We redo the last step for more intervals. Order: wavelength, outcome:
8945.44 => 1.371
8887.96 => 1.389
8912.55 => 1.392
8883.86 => 1.381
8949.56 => 1.338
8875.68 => 1.382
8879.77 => 1.372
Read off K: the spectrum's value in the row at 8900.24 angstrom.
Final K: 1.403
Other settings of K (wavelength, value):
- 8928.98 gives 1.382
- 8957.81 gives 1.366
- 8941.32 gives 1.363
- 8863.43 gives 1.365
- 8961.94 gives 1.418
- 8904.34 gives 1.389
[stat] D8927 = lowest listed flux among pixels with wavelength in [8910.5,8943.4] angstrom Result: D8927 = 1.334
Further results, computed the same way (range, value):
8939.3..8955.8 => 1.338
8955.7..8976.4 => 1.366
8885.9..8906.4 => 1.389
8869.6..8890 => 1.372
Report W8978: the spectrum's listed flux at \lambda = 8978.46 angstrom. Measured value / 1.345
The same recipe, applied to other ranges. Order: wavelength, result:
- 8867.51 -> 1.368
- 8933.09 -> 1.381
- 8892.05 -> 1.427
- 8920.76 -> 1.341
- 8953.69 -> 1.351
